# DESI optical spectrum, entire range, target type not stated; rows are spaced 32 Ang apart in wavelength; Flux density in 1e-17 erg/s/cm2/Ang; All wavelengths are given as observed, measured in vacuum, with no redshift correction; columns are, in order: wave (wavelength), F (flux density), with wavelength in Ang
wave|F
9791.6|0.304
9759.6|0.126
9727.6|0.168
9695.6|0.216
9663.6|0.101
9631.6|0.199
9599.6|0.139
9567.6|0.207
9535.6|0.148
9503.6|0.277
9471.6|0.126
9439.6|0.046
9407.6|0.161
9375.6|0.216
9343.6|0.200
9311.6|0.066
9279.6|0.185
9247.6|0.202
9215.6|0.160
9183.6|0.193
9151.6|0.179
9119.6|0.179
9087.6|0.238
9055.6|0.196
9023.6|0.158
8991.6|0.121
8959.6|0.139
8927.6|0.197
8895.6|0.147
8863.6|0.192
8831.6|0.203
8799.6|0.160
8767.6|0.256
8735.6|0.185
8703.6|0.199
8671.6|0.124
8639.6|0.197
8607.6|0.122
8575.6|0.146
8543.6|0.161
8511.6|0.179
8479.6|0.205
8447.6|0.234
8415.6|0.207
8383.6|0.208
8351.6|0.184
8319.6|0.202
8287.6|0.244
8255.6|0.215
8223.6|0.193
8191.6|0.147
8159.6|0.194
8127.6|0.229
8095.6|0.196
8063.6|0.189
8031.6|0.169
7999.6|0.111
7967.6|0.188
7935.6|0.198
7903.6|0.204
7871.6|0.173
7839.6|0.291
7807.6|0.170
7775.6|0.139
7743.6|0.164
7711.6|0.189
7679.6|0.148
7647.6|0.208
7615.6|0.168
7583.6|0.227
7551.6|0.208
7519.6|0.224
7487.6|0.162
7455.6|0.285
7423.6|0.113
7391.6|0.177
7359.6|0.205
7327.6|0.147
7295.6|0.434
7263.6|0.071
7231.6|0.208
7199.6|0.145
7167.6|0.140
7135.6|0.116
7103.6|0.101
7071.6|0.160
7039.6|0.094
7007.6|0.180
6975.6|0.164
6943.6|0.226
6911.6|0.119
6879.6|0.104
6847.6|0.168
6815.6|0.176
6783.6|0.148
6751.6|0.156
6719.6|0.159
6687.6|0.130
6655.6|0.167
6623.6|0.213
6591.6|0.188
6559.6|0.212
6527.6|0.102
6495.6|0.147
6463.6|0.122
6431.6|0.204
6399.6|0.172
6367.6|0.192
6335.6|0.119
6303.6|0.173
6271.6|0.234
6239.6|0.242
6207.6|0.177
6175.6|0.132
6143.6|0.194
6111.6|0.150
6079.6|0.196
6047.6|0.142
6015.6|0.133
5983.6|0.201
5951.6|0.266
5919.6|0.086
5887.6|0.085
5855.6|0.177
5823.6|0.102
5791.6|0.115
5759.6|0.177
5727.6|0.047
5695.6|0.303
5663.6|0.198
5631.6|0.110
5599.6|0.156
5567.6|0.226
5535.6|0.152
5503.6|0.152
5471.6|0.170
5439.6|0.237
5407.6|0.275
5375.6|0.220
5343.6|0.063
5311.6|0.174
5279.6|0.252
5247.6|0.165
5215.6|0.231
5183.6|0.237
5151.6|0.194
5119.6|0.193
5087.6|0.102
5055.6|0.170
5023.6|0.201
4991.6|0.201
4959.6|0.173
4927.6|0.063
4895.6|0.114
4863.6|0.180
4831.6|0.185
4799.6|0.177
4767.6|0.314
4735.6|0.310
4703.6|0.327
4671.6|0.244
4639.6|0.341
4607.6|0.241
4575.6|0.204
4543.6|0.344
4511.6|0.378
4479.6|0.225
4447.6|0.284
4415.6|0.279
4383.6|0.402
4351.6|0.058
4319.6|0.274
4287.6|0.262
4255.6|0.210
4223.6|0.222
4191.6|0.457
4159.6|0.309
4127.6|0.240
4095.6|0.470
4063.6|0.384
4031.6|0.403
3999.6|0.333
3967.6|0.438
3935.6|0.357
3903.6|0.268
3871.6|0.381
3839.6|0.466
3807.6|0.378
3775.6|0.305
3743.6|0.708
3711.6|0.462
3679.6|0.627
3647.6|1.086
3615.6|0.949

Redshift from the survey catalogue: 0.955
